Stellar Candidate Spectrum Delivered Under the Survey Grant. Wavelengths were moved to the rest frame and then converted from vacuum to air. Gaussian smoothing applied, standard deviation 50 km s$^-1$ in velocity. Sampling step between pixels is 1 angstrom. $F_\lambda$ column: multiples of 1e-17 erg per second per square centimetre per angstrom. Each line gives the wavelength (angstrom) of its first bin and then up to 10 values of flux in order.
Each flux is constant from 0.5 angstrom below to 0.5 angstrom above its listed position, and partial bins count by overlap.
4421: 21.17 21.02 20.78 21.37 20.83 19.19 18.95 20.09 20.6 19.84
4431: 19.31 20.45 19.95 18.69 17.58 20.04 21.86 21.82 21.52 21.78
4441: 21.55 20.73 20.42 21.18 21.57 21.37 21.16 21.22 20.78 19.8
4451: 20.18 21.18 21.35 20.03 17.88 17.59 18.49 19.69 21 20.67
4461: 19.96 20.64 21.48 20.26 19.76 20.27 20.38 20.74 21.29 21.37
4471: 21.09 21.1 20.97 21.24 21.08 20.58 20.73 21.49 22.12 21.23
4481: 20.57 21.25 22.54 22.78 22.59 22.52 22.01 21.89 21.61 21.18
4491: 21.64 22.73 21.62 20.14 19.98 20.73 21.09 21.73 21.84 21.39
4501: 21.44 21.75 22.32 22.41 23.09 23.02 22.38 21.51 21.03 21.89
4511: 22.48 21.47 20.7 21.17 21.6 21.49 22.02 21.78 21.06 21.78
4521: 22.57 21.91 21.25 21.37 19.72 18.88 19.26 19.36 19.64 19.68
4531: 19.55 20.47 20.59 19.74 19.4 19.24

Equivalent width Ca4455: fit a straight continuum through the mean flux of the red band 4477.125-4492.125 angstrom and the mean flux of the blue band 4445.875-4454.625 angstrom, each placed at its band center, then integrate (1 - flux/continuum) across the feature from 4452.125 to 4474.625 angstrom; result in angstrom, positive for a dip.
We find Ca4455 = 0.85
